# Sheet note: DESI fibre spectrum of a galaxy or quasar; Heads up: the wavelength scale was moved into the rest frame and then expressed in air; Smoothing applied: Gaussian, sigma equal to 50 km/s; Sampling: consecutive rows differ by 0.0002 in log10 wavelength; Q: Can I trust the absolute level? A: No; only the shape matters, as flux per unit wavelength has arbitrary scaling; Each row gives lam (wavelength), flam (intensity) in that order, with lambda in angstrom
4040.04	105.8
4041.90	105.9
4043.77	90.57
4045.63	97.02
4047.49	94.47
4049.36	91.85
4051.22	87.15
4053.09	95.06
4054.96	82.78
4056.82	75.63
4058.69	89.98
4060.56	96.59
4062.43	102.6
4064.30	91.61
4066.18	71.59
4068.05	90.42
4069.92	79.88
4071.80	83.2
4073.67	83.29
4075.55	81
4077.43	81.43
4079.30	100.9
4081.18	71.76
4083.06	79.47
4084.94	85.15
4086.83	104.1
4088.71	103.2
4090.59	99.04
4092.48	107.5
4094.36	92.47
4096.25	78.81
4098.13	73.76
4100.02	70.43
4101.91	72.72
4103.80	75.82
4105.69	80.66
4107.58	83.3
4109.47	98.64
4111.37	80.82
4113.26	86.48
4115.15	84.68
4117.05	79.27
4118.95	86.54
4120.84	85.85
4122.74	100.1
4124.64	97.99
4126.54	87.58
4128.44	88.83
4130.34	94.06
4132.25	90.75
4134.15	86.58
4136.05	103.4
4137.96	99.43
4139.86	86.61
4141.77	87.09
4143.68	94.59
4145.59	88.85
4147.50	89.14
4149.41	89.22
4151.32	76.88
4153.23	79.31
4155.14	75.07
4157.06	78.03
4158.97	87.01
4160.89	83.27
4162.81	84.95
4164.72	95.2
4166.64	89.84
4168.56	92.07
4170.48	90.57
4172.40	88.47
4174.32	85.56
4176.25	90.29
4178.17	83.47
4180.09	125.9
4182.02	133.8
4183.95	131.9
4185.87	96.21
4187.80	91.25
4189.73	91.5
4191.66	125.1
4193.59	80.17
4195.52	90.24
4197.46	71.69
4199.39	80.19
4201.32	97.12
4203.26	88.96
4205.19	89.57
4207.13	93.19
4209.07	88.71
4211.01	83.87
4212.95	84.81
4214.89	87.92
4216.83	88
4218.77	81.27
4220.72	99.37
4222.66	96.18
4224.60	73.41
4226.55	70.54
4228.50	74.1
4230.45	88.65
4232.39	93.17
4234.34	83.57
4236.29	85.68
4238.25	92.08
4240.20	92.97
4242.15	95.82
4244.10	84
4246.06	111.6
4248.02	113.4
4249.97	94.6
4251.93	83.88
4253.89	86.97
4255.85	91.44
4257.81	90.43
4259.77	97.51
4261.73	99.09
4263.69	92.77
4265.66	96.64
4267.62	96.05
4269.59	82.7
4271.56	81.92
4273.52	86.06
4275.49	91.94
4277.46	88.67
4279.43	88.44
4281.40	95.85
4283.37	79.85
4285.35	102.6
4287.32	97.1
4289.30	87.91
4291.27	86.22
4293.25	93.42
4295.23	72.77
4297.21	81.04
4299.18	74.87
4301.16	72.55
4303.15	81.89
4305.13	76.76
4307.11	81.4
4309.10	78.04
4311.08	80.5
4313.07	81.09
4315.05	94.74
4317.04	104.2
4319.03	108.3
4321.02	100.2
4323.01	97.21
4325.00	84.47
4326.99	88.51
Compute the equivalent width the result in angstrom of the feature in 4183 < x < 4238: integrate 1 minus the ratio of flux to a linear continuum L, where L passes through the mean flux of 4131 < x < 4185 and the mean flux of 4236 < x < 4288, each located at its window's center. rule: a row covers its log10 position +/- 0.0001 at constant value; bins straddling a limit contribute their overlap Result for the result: 1.8 angstrom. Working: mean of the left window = 92.4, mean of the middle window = 89.5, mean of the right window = 92.7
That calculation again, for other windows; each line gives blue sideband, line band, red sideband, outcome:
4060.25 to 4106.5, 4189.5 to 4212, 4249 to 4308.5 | -0.75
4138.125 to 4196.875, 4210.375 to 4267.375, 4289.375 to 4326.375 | -0.58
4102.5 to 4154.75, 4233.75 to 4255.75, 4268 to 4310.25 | -1.90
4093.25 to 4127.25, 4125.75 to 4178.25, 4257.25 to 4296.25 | -1.41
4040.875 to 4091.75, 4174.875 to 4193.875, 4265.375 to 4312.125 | -3.93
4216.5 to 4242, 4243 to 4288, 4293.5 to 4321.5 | -3.72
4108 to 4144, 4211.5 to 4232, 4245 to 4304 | 1.24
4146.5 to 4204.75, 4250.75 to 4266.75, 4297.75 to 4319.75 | -0.92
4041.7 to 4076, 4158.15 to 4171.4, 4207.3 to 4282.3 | 0.06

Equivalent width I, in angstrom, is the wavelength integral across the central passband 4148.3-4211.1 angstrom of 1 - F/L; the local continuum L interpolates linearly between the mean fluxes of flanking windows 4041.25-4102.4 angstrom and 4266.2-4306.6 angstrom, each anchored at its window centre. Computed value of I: -3.5 angstrom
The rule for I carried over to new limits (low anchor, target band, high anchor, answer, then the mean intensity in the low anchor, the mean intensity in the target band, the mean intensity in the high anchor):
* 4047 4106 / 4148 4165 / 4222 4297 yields 1.00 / 86.7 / 82.9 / 89.9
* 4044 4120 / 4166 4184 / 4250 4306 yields -2.58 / 86.8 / 99.8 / 87.9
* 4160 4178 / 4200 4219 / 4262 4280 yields 0.15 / 88.7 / 88.5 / 89.9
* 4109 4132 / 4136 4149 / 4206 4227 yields -0.49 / 89.1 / 91.8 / 86.5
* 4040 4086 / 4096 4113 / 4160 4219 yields 1.92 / 88.3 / 79.8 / 93.2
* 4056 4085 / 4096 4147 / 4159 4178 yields 0.05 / 85.3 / 87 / 88.6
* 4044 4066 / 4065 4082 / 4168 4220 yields 1.54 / 90.6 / 82.8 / 93.8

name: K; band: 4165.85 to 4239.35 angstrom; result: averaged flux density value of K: 91.5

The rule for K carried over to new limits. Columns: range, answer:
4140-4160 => 84.6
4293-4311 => 78.7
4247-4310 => 88.3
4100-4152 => 87.7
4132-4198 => 92.6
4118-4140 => 92.6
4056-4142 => 87.7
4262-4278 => 90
